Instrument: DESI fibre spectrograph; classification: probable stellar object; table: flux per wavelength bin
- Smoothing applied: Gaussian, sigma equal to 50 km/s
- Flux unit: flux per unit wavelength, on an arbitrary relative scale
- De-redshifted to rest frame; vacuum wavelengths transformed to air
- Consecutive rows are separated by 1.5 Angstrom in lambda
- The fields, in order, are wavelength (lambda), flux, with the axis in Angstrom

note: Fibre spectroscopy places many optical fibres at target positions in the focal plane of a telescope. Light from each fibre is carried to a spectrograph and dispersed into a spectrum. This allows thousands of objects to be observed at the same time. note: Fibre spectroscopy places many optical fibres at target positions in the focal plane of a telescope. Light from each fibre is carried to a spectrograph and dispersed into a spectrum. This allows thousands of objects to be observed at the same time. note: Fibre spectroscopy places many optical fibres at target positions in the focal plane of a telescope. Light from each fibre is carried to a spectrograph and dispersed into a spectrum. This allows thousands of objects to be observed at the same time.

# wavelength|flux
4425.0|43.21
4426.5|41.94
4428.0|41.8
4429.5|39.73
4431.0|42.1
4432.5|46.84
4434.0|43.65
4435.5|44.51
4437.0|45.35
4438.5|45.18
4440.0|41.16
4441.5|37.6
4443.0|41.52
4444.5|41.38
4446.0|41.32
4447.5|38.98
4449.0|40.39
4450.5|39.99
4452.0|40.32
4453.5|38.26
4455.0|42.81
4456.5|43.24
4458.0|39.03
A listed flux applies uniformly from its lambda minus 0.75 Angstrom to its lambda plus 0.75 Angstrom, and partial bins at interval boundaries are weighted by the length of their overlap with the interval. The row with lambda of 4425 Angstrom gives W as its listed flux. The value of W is 43.21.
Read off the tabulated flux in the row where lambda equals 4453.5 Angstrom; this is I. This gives 38.26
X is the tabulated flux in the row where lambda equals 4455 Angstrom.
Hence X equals 42.81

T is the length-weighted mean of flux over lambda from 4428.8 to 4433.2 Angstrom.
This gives 42.9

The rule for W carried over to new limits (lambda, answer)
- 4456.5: 43.24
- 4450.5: 39.99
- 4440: 41.16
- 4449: 40.39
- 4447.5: 38.98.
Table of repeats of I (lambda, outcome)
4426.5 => 41.94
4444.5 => 41.38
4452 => 40.32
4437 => 45.35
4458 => 39.03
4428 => 41.8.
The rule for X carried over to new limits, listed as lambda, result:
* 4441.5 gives 37.6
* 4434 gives 43.65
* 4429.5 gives 39.73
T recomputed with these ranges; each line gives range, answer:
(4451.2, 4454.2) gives 39.3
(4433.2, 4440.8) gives 43.9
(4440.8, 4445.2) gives 40.2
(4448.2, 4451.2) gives 40.2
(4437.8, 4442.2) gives 41.3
